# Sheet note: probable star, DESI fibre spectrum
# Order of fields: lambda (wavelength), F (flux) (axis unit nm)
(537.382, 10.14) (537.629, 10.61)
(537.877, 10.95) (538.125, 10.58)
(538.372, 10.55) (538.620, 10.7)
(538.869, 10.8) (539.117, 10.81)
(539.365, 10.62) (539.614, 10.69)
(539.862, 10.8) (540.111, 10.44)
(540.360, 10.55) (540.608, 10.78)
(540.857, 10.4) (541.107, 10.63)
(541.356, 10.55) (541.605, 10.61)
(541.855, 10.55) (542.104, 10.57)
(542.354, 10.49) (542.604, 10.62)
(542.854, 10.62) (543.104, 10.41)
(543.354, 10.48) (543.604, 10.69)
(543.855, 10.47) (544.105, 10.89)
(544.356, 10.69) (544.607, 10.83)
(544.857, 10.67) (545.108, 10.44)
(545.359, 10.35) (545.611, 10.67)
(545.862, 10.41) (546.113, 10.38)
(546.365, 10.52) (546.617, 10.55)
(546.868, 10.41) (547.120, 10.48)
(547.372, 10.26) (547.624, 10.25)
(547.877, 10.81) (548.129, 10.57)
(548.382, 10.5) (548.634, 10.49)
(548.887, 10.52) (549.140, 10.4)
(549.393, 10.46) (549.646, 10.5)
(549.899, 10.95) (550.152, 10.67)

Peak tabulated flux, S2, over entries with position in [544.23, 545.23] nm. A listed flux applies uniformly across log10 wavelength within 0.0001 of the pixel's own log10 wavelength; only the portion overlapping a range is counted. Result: 10.83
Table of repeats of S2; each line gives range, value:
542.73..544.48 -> 10.89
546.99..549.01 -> 10.81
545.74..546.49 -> 10.52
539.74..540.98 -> 10.8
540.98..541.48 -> 10.63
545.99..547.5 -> 10.55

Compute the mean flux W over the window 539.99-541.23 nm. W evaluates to 10.6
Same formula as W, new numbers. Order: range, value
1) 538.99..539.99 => 10.7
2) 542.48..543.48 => 10.5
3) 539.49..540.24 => 10.6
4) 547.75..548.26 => 10.7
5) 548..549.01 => 10.5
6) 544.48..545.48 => 10.6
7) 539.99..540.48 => 10.5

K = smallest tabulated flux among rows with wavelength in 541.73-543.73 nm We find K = 10.41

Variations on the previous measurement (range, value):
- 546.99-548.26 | 10.25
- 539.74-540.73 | 10.44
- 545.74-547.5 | 10.26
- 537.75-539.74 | 10.55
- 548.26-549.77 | 10.4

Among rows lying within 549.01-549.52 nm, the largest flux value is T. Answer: 10.46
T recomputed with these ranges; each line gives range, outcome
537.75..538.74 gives 10.95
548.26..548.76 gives 10.5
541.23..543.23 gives 10.62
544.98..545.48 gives 10.44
